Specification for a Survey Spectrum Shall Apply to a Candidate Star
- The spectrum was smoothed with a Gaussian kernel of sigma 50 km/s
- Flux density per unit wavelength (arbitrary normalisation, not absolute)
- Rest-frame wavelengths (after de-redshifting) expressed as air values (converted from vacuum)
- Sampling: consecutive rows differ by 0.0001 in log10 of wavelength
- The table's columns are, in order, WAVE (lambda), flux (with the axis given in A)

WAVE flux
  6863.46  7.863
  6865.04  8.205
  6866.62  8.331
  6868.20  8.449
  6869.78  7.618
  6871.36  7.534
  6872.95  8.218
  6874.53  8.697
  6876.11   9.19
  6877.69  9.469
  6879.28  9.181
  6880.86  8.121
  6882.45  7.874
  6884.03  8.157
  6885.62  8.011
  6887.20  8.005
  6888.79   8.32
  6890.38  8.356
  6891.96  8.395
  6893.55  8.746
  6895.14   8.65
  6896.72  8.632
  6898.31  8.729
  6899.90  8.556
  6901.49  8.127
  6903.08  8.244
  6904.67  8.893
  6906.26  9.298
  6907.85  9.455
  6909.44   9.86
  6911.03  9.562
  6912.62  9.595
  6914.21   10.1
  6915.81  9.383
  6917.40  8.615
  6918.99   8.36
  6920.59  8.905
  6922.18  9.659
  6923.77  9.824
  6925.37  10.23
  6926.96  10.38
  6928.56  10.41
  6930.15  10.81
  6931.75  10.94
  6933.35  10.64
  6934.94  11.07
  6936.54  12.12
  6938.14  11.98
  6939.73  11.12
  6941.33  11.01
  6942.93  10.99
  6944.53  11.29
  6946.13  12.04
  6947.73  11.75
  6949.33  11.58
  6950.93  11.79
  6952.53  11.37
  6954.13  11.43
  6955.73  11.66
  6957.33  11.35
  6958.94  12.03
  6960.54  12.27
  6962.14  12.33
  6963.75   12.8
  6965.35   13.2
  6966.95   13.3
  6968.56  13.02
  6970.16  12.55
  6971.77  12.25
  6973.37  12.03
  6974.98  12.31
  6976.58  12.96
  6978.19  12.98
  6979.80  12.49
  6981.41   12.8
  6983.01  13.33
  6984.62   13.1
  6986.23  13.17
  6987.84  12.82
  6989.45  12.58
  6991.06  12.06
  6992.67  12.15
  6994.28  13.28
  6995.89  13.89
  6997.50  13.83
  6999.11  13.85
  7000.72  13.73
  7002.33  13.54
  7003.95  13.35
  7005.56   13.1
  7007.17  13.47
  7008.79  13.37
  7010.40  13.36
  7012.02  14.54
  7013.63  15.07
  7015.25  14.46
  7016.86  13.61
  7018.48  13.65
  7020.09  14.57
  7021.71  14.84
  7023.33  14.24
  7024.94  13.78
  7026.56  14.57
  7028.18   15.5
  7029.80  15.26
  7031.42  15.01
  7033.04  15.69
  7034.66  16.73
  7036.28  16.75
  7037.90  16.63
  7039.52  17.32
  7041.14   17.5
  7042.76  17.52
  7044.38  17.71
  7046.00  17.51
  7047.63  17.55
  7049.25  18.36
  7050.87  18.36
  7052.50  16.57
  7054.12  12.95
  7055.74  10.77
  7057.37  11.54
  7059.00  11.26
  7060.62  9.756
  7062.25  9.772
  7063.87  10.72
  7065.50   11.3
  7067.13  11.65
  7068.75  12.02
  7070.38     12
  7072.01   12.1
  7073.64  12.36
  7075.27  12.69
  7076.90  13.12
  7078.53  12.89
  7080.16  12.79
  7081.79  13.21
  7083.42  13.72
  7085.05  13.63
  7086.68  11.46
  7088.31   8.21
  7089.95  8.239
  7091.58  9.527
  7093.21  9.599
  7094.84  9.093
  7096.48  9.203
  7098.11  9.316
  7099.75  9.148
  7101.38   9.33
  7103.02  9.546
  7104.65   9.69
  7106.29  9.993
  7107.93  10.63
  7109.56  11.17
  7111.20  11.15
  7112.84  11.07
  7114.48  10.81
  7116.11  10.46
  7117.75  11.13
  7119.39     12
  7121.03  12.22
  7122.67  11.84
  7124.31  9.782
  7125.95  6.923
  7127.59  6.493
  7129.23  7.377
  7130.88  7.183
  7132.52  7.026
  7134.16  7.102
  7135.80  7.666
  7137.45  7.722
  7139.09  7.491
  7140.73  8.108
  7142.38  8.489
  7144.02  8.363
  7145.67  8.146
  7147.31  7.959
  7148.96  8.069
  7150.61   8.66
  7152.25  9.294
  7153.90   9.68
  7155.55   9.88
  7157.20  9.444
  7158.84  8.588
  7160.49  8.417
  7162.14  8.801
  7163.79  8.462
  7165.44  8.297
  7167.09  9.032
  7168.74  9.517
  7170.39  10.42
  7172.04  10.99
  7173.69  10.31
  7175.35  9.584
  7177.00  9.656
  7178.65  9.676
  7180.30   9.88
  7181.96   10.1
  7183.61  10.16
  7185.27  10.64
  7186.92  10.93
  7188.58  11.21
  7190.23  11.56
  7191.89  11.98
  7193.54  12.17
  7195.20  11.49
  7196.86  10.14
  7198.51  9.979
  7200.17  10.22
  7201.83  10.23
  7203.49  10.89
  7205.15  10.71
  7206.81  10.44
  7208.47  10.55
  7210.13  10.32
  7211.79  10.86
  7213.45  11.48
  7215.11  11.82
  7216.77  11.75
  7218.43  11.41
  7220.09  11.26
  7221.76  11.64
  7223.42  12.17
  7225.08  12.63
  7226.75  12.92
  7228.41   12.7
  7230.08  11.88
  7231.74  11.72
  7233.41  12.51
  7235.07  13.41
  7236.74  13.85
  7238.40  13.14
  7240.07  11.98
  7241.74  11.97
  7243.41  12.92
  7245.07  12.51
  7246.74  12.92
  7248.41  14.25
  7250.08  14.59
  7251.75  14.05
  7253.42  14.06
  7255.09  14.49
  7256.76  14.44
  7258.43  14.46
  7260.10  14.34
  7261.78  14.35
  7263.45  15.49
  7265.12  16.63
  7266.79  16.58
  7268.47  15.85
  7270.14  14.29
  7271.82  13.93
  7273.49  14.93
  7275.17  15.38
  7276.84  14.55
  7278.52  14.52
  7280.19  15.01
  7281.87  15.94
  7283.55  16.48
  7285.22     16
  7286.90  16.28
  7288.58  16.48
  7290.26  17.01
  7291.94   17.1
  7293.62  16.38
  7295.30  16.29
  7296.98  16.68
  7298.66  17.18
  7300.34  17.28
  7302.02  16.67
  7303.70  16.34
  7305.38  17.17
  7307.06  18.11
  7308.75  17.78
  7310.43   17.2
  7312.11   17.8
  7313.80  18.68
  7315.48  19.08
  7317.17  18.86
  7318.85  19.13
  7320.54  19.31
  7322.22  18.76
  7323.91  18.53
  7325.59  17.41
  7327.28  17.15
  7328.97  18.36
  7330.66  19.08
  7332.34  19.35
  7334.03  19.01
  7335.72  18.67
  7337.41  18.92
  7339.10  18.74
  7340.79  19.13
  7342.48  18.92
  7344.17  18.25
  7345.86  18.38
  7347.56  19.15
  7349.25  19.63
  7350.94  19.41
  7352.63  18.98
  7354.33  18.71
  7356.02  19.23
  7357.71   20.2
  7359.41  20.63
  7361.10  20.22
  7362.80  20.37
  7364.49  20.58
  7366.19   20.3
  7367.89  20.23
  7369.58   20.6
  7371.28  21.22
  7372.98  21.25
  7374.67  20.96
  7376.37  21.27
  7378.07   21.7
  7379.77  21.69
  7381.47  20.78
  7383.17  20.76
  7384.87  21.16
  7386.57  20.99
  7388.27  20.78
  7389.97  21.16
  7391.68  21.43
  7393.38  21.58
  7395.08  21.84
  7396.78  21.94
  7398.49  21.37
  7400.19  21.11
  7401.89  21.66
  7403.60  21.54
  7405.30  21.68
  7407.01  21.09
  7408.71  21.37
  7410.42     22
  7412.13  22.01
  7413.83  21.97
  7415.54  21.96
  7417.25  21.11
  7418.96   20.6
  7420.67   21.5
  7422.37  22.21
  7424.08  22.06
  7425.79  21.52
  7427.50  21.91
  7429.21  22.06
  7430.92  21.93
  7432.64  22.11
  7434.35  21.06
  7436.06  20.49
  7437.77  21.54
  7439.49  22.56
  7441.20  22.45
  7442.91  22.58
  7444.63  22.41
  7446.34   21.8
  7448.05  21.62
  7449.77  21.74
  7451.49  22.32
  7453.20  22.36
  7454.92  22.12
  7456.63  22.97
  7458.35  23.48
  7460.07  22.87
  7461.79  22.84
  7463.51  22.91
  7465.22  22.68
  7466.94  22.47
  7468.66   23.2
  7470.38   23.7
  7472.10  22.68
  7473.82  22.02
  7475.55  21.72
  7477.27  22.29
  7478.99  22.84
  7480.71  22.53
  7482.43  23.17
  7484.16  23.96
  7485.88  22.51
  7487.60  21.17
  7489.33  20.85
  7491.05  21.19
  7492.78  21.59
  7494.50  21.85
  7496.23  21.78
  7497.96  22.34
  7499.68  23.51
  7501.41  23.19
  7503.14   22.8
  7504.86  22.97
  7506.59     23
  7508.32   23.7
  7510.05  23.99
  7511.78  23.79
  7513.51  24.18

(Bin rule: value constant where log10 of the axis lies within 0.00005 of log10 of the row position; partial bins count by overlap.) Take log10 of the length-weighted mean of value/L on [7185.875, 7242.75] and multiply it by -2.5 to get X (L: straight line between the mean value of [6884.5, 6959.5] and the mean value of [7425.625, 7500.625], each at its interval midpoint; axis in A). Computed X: 0.39 mag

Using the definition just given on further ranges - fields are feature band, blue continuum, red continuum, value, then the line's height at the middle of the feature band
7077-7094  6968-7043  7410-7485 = 0.33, 15.5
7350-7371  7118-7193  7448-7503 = -0.13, 17.7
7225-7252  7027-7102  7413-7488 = 0.31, 17.2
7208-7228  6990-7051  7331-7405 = 0.48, 18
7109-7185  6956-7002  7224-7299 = 0.44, 13.8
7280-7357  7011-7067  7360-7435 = 0.11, 19.9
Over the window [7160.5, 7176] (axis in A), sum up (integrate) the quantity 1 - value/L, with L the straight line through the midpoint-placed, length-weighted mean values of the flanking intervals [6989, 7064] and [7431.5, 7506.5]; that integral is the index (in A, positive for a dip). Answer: 6.9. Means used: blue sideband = 14.4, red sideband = 22.4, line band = 9.43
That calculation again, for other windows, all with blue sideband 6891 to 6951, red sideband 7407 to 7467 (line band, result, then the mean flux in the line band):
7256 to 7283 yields 4.55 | 15.1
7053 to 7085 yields 3.39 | 12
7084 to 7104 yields 6.09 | 9.74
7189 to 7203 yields 4.63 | 11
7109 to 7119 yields 2.40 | 11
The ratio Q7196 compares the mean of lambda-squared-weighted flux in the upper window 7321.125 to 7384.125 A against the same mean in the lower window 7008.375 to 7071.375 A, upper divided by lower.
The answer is 1.48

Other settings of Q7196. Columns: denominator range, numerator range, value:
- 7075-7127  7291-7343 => 1.79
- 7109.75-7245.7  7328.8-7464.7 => 2.17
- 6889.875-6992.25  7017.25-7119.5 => 1.21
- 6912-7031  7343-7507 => 1.98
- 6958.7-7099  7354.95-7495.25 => 1.83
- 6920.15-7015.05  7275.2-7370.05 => 1.63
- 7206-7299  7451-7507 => 1.72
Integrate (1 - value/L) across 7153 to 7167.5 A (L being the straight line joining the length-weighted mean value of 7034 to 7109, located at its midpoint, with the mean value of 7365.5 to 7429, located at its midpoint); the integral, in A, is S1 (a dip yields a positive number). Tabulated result 5.8 A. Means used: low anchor 12.6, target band 8.95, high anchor 21.4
